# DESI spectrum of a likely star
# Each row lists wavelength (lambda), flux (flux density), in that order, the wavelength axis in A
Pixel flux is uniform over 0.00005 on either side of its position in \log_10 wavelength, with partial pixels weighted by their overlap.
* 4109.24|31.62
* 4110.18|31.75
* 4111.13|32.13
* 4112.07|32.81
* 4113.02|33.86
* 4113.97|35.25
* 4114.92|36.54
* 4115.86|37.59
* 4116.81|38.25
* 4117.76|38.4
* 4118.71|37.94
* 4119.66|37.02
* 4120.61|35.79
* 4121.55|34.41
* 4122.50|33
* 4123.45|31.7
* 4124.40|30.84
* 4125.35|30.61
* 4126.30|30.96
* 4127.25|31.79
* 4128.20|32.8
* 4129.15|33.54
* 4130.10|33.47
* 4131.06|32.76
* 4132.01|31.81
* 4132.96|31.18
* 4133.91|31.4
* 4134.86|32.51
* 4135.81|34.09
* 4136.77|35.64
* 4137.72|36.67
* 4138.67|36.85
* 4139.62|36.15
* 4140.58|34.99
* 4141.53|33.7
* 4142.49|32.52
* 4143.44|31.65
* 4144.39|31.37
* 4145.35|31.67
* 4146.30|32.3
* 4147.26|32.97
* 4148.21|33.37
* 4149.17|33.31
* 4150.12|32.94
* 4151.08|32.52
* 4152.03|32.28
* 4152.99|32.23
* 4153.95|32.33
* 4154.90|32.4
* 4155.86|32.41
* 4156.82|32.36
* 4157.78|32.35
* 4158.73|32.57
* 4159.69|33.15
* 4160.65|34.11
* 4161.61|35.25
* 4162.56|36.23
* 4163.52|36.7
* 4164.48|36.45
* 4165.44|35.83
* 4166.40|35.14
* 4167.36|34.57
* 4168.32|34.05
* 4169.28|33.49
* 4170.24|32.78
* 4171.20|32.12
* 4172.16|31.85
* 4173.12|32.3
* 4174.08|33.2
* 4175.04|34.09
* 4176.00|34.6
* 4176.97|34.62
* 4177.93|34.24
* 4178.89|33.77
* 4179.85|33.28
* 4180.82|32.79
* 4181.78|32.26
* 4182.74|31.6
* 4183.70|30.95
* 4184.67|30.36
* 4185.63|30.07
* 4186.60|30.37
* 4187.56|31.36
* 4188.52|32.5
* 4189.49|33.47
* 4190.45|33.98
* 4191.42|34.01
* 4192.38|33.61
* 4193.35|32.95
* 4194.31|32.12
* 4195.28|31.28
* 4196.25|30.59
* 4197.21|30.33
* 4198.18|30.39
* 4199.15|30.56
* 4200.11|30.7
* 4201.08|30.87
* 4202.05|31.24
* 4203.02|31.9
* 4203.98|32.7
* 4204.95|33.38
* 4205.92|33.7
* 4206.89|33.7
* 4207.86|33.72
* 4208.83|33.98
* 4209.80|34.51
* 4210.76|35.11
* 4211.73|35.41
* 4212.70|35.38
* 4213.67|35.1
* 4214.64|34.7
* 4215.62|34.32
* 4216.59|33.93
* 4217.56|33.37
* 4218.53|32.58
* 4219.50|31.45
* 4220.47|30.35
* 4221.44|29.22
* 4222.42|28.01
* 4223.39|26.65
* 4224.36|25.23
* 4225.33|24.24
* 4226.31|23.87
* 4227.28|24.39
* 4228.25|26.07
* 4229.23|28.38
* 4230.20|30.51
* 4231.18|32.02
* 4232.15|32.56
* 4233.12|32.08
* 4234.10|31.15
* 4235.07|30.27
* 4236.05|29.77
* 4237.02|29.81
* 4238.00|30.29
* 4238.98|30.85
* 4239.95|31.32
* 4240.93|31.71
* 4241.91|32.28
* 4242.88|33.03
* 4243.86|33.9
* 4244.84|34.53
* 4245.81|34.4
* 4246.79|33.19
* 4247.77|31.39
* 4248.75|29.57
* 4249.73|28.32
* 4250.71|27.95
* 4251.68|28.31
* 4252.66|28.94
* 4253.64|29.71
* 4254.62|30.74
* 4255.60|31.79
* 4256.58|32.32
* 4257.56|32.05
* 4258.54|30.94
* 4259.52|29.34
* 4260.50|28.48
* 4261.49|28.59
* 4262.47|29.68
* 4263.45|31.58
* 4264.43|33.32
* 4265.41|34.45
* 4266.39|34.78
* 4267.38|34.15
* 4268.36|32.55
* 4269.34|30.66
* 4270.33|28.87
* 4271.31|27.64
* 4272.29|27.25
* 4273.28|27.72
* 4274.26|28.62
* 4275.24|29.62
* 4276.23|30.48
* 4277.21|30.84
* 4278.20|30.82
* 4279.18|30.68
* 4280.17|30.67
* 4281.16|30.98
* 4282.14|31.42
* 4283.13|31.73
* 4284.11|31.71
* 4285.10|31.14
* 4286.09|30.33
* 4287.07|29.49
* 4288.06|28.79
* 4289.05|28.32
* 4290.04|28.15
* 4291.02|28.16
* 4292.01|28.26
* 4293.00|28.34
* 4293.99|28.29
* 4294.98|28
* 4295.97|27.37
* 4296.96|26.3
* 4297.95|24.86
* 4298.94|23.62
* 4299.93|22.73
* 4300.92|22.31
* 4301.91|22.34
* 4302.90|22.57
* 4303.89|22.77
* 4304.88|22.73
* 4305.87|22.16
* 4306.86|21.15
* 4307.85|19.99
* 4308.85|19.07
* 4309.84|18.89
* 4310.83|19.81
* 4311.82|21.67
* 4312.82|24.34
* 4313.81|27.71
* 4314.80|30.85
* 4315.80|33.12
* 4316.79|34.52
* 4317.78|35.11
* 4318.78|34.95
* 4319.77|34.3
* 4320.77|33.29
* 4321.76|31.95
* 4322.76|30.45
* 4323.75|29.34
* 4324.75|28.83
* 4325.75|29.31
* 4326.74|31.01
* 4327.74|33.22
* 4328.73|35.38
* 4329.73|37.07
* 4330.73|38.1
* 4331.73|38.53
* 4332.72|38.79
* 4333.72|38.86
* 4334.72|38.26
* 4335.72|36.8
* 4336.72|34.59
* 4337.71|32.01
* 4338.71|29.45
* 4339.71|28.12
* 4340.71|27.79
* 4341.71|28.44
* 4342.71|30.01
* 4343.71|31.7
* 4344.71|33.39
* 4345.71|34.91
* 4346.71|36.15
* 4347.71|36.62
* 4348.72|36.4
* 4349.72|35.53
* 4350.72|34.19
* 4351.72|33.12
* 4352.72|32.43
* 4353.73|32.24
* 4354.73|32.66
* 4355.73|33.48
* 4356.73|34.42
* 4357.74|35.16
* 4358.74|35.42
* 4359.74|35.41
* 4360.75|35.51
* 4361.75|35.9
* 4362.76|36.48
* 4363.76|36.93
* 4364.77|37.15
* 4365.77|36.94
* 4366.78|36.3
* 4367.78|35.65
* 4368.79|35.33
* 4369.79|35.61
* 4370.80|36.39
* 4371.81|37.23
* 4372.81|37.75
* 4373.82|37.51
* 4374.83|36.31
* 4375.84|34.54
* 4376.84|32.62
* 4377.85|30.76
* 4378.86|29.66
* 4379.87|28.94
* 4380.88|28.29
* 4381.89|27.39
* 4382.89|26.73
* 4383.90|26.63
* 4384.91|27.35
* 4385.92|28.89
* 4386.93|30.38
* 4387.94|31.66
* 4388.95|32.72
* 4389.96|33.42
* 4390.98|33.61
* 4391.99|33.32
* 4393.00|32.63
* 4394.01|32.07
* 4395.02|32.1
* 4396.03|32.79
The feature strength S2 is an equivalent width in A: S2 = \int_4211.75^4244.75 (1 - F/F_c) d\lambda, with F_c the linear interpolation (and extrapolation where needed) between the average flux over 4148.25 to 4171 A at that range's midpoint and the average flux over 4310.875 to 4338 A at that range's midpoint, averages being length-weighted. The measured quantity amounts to 2.6 A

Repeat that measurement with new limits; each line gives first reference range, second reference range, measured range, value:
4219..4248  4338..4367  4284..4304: 3.21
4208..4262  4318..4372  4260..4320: 8.02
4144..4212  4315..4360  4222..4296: 7.15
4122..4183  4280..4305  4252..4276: -1.66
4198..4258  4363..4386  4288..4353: 5.39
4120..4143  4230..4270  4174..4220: -0.88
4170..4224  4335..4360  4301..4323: 4.43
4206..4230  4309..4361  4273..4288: 0.66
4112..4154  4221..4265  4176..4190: -0.13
